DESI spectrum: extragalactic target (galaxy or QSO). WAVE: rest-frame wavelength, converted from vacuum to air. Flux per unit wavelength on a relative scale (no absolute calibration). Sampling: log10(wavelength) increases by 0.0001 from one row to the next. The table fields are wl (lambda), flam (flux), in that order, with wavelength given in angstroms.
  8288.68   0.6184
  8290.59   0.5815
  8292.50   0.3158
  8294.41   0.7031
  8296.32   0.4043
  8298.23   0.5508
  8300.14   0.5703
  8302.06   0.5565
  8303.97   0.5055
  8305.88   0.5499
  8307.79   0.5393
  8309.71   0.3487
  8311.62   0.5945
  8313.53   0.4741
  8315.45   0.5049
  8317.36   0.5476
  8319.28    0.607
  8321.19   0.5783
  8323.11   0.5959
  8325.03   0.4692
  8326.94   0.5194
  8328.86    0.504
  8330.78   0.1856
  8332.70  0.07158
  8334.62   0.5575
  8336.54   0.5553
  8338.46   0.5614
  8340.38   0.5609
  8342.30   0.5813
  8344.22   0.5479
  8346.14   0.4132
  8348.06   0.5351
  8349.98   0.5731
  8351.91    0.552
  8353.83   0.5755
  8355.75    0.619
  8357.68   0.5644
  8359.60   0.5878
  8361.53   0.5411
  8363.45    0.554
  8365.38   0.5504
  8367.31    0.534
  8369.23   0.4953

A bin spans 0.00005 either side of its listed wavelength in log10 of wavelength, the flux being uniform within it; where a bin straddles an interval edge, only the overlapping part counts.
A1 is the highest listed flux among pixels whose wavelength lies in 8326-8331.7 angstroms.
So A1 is 0.5194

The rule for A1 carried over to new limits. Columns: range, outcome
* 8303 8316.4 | 0.5945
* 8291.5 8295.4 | 0.7031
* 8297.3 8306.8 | 0.5703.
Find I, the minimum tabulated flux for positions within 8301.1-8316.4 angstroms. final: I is 0.3487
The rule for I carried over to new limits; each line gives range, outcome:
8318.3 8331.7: 0.1856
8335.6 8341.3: 0.5553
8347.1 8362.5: 0.5351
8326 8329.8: 0.504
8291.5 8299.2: 0.3158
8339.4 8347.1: 0.4132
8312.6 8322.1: 0.4741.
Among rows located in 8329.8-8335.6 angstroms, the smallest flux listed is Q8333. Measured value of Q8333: 0.07158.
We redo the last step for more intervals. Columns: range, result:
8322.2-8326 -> 0.4692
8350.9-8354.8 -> 0.552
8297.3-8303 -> 0.5508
